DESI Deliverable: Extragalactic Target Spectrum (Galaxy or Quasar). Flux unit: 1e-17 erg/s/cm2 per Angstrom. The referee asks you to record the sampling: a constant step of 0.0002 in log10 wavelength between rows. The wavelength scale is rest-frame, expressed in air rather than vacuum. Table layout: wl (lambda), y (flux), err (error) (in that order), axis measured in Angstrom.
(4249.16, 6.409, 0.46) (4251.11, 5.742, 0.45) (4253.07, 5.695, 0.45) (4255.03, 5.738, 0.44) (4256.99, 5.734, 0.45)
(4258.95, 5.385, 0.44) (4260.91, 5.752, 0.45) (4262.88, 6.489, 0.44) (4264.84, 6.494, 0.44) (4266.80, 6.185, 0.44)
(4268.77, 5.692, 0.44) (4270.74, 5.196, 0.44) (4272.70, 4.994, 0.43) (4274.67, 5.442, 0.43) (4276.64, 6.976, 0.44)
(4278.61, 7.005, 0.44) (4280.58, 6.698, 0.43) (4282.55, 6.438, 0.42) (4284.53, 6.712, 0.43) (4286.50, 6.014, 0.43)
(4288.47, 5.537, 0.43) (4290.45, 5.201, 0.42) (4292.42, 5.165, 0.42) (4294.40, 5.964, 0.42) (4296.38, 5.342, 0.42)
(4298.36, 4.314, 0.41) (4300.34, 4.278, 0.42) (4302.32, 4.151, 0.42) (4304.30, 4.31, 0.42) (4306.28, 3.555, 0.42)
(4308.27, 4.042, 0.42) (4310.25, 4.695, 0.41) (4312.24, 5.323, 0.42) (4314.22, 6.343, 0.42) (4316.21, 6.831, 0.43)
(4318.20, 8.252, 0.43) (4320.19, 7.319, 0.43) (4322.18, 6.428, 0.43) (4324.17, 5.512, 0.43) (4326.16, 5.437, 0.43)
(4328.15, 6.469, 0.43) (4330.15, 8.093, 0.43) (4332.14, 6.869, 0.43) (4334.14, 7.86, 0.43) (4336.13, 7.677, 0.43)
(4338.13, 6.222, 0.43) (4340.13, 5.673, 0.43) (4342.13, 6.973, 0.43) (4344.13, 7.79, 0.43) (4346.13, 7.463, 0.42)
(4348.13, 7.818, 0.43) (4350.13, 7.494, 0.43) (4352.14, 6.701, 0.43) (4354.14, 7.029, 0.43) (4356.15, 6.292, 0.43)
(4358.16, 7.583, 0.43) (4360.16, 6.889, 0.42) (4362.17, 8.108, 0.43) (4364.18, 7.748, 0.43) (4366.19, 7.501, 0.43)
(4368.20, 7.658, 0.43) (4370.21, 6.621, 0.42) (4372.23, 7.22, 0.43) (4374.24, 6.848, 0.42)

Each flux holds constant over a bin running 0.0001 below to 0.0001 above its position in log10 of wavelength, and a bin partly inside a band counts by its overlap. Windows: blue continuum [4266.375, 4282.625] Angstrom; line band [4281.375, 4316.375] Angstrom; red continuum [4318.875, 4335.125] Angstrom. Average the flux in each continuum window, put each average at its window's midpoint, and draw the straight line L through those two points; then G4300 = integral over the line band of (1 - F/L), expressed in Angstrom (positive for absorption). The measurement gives 6.4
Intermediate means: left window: 6.04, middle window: 5.2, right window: 6.78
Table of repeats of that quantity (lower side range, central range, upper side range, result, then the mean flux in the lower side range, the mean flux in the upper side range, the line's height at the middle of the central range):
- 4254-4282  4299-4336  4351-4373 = 4.2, 5.99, 7.21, 6.63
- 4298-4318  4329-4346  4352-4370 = -2.5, 4.94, 7.28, 6.24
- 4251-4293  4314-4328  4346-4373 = 0.2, 5.93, 7.29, 6.69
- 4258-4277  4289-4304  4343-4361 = 3.3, 5.82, 7.23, 6.31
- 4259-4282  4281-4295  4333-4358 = 0.9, 6.06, 7.1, 6.3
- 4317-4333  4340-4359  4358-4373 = 0.1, 6.8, 7.41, 7.17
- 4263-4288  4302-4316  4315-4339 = 4.0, 6.15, 6.91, 6.65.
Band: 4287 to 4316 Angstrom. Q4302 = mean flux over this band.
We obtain 4.95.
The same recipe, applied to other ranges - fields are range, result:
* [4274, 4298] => 6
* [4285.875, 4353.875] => 6.11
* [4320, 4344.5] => 6.75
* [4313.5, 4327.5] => 6.59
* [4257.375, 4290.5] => 6.03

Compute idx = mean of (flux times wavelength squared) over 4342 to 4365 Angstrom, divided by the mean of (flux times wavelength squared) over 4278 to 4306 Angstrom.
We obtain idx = 1.4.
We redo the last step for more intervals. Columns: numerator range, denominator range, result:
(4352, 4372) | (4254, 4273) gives 1.31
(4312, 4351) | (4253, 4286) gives 1.18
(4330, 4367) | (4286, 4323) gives 1.36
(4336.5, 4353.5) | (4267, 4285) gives 1.19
